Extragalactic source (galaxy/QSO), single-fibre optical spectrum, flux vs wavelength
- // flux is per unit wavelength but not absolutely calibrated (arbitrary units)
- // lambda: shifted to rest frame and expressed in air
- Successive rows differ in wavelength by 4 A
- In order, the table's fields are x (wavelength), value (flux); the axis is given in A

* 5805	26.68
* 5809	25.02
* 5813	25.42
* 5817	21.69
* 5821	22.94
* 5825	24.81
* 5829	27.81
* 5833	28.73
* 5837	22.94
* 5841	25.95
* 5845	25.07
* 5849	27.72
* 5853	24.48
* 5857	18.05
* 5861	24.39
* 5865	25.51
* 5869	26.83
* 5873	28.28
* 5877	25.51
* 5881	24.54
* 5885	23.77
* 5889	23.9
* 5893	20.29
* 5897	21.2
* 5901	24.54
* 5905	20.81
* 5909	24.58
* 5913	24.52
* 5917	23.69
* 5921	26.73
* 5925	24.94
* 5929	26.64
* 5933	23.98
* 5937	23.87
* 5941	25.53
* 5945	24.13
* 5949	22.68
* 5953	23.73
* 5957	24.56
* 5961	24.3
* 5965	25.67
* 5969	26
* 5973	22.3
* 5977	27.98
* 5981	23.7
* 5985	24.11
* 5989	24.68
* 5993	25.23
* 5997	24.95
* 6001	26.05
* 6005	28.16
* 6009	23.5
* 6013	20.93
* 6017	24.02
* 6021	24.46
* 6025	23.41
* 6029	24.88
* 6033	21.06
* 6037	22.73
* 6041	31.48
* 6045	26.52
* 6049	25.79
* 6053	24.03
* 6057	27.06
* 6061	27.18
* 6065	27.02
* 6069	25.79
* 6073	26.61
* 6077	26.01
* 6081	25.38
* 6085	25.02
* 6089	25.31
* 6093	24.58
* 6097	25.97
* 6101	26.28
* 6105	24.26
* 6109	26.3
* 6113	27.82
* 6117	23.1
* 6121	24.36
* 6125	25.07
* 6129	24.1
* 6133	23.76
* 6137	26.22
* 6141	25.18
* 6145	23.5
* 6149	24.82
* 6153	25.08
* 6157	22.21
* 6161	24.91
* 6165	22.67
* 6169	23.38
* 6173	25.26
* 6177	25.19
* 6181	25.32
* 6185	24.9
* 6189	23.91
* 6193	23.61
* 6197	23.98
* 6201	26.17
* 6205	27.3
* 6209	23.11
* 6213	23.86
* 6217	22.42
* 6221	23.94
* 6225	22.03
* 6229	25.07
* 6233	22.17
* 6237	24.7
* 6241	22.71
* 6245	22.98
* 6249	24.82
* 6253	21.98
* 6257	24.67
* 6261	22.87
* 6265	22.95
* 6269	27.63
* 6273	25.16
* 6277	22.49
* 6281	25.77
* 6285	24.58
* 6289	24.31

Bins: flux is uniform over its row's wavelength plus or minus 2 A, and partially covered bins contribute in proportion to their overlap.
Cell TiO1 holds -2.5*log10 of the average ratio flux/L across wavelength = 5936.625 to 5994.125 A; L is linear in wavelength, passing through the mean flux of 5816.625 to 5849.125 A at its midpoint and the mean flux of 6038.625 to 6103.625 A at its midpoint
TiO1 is 0.05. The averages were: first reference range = 25.3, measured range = 24.6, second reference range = 26.2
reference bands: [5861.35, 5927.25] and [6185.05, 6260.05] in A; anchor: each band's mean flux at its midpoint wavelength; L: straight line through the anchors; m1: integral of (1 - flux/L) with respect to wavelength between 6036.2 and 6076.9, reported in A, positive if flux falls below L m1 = -4.0 A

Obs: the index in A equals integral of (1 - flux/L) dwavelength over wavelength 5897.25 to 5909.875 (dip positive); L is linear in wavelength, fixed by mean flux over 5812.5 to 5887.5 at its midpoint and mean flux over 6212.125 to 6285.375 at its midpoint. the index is 1.0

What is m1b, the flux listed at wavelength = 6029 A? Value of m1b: 24.88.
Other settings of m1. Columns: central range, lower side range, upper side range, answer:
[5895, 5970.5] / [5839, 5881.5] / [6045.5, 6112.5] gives 3.2 A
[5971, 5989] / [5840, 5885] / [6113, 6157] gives 0.2 A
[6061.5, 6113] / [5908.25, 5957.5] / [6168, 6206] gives -2.2 A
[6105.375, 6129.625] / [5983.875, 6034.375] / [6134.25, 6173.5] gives -0.8 A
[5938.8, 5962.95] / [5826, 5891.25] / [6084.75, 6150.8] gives 0.9 A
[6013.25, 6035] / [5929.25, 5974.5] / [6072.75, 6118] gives 1.4 A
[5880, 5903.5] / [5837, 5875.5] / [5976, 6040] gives 1.9 A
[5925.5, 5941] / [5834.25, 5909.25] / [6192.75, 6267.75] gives -0.5 A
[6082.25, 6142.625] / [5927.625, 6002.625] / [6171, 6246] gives -1.9 A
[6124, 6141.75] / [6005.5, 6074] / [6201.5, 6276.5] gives -0.2 A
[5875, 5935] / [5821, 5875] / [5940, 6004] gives 2.6 A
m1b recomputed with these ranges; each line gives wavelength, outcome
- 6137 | 26.22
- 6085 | 25.02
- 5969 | 26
